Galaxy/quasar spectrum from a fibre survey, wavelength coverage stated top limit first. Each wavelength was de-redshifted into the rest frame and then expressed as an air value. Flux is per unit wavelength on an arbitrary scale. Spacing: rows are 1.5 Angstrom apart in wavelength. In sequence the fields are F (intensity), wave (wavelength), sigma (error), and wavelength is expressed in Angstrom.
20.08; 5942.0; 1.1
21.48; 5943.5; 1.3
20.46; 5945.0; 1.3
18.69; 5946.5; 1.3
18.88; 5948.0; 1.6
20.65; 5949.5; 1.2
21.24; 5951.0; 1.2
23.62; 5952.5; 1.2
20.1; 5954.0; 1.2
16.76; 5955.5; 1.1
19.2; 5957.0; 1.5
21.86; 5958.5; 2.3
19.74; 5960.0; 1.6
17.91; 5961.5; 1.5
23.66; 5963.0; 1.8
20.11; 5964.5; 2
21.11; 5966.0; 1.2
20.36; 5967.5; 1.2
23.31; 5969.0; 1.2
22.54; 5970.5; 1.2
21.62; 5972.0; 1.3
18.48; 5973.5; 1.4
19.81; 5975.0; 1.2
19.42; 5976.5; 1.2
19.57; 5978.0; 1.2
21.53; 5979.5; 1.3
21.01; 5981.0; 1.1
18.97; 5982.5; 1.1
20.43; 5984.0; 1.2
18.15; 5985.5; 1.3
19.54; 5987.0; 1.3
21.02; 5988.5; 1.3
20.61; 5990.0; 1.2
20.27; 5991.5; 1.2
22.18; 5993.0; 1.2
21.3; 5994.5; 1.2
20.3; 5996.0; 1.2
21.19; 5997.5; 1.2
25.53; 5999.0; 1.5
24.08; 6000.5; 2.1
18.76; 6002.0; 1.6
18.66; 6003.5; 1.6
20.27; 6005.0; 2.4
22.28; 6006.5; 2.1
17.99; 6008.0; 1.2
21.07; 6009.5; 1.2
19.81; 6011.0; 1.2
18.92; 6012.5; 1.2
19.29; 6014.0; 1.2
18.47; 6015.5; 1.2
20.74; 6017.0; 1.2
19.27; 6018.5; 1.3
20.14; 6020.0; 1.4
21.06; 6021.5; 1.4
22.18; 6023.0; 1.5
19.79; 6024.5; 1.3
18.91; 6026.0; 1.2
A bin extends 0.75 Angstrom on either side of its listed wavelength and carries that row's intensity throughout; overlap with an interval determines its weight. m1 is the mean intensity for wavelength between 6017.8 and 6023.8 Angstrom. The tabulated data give 20.7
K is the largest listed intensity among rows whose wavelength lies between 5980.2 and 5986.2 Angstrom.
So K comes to 21.01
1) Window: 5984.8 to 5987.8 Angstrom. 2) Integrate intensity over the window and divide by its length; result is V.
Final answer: 18.9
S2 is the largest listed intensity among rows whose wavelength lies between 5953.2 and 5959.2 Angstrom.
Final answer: 21.86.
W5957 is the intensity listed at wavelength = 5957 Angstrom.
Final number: 19.2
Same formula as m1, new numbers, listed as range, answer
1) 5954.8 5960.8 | 19.4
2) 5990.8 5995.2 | 21.3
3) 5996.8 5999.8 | 23.4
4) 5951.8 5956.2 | 20.2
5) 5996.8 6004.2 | 21.7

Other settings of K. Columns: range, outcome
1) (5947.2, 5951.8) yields 21.24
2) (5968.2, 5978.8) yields 23.31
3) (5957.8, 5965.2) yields 23.66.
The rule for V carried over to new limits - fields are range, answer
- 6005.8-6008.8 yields 20.1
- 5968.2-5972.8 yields 22.4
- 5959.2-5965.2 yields 20.4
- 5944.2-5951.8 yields 20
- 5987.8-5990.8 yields 20.8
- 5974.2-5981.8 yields 20.2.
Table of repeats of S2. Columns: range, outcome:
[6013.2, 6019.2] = 20.74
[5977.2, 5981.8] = 21.53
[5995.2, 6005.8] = 25.53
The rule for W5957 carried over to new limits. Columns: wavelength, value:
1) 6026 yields 18.91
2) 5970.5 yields 22.54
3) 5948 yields 18.88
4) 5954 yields 20.1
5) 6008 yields 17.99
